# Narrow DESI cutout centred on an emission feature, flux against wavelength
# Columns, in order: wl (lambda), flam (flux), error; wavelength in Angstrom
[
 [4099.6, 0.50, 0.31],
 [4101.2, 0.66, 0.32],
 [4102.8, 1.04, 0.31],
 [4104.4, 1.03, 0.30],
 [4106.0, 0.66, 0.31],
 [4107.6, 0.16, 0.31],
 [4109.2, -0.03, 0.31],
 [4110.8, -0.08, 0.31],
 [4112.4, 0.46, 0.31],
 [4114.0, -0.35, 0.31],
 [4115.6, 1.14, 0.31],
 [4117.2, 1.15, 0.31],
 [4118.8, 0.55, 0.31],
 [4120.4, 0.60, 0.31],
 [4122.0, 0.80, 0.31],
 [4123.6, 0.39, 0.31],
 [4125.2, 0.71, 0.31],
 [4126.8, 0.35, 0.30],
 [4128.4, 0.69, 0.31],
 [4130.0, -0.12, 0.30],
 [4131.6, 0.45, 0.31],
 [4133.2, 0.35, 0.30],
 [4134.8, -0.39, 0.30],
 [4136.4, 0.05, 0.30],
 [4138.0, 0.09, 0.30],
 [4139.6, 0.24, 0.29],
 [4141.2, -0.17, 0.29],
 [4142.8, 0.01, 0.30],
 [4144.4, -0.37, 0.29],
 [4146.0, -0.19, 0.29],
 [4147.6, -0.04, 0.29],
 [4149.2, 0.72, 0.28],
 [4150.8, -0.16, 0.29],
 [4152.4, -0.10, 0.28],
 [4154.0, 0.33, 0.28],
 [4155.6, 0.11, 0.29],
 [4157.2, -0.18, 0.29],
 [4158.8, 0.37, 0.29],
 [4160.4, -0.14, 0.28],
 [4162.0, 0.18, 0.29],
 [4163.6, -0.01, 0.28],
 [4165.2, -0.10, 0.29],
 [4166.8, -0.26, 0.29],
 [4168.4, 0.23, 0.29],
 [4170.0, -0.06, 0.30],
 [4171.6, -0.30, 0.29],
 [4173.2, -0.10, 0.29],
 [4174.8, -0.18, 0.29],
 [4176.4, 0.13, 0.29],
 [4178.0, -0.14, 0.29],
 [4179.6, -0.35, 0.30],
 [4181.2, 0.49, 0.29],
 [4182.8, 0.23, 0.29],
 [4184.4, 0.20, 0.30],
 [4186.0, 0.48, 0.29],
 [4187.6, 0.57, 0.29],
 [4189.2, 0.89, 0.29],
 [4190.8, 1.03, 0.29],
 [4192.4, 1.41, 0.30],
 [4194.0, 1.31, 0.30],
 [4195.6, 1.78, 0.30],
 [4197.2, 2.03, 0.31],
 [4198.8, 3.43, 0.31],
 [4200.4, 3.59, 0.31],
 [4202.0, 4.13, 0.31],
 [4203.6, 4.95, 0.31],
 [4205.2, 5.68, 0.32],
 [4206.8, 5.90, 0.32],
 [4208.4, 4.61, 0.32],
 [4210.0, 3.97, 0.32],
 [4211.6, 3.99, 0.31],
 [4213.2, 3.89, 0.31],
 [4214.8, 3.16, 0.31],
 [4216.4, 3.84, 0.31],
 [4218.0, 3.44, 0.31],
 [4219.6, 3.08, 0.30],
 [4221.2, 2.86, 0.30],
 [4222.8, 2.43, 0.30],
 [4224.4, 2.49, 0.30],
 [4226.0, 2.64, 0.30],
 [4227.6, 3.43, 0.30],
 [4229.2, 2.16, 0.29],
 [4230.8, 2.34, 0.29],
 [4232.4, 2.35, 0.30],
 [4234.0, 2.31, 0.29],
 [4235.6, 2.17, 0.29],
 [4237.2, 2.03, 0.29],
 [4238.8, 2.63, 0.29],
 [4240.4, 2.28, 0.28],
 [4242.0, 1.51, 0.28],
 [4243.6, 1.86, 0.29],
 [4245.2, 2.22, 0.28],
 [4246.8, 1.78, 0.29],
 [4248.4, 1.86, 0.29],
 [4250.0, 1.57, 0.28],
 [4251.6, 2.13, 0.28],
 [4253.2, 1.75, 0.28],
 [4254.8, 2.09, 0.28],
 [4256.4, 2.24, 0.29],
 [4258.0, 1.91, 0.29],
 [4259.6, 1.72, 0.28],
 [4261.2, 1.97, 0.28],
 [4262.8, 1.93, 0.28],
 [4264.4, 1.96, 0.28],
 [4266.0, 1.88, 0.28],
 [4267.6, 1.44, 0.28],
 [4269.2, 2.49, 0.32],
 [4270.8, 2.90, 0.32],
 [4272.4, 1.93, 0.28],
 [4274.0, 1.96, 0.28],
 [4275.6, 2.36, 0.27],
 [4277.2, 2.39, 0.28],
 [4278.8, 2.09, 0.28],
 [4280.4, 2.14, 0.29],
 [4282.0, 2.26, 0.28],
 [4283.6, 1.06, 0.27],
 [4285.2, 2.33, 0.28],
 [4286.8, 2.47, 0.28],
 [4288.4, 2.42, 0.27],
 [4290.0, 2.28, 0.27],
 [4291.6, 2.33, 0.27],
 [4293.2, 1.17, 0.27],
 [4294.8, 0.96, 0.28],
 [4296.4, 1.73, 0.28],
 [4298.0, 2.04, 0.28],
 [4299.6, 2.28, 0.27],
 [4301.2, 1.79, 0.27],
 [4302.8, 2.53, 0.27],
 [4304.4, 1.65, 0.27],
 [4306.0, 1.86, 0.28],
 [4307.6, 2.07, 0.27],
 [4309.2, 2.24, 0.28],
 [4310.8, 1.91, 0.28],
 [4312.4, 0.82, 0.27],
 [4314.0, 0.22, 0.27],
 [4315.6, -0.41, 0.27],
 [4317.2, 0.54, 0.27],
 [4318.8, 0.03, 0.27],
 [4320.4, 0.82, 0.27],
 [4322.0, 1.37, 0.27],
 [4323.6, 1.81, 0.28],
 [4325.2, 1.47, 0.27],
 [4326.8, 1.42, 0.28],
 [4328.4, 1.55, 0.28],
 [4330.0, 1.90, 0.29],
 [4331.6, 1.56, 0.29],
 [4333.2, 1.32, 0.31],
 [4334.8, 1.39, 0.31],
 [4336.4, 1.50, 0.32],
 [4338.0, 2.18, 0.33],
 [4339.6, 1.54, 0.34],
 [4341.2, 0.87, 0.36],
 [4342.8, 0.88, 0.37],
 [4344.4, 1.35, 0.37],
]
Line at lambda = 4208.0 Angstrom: Lyman alpha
